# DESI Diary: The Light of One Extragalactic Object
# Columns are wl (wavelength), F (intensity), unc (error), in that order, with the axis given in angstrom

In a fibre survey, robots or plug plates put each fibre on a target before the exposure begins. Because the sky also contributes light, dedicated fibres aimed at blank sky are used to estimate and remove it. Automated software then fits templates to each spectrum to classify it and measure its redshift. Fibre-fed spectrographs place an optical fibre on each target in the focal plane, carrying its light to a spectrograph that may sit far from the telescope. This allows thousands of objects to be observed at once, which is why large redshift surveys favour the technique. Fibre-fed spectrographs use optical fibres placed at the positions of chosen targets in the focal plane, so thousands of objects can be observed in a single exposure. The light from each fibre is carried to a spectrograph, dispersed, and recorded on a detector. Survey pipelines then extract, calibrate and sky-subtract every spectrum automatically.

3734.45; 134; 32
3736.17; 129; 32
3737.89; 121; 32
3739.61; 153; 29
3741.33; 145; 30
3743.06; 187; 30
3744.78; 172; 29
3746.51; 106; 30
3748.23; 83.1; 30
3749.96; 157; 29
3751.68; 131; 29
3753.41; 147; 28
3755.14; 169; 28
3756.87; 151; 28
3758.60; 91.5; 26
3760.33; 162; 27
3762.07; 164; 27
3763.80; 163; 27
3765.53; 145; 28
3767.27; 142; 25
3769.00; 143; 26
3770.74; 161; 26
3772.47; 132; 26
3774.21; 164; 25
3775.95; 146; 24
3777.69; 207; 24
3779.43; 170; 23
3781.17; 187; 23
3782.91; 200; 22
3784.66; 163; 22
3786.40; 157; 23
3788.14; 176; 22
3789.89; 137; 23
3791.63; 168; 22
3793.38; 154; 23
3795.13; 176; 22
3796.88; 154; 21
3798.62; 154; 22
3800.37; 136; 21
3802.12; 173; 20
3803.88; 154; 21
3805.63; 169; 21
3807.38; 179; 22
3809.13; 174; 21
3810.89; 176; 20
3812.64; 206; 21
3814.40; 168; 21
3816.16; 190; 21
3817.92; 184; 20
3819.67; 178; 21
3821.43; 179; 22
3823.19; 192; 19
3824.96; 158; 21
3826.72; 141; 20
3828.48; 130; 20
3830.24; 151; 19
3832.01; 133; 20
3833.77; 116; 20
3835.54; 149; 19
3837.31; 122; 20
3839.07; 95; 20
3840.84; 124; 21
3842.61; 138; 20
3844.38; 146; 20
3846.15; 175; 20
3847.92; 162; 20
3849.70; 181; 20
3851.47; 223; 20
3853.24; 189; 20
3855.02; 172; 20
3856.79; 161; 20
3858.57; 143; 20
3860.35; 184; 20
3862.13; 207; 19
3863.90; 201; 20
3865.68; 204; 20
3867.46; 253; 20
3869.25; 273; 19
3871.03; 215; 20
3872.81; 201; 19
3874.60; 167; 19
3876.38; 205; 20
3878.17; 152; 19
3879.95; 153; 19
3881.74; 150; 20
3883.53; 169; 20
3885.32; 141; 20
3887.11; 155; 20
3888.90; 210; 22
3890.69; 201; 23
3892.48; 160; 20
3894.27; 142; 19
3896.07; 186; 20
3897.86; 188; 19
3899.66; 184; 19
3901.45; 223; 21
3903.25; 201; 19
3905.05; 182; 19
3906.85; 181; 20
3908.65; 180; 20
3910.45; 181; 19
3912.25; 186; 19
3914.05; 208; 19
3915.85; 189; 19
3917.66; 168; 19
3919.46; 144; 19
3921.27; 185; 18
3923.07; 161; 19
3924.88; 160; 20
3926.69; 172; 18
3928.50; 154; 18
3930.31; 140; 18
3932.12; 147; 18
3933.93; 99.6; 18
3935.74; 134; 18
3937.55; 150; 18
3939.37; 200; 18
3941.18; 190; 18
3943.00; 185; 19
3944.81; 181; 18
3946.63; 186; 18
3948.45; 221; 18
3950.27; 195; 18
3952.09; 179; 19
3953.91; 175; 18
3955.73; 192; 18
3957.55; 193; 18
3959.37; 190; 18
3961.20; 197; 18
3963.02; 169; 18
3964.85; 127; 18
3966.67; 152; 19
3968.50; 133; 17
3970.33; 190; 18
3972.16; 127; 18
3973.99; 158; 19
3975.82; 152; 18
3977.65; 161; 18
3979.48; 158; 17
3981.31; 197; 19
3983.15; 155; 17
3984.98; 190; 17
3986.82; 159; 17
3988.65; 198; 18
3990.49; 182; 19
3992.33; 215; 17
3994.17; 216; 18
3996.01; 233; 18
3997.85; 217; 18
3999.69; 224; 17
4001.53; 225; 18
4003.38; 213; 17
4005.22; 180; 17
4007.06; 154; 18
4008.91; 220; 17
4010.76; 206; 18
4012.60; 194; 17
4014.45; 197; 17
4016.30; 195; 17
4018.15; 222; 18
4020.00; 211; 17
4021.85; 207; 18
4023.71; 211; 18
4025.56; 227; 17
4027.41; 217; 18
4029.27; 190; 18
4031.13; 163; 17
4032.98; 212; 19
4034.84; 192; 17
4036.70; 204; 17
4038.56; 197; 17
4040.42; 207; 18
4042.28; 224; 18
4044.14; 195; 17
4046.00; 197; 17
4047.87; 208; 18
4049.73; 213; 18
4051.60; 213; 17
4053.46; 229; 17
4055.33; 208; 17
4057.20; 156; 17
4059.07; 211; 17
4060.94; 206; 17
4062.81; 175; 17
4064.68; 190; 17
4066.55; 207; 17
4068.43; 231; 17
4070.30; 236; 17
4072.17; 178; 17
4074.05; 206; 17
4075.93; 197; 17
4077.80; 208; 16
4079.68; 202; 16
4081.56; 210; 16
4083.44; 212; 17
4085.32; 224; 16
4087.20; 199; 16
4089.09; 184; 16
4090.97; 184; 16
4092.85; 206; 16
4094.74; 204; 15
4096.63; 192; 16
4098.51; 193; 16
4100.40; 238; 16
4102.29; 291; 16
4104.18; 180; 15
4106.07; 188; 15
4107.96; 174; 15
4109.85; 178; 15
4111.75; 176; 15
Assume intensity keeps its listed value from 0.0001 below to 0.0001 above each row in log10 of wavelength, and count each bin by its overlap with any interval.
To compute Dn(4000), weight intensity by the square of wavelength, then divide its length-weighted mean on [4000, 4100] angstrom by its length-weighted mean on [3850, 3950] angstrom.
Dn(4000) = 1.22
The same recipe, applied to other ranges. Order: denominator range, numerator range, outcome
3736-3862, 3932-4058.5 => 1.33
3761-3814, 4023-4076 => 1.41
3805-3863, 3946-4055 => 1.29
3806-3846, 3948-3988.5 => 1.18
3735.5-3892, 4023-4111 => 1.41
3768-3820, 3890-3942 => 1.09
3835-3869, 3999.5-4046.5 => 1.28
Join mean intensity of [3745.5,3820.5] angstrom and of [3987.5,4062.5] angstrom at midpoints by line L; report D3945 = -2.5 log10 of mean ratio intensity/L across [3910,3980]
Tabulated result 0.12 mag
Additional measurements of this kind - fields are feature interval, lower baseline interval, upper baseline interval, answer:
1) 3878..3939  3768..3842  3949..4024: 0.04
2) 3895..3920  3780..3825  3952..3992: -0.09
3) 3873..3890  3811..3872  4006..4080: 0.06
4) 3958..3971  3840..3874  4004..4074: 0.18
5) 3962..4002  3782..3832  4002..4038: 0.10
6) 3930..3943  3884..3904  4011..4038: 0.21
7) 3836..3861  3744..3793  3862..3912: 0.12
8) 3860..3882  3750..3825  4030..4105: -0.14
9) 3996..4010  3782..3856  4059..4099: -0.09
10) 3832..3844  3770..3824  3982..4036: 0.37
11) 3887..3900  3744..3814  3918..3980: -0.10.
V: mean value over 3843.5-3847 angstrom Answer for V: 160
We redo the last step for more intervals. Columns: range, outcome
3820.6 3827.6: 167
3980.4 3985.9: 181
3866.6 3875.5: 222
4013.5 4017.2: 196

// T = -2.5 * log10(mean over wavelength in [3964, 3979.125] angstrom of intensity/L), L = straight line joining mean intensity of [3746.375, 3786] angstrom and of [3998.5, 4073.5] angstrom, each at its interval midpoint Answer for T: 0.26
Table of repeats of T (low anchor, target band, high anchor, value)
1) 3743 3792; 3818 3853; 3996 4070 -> 0.09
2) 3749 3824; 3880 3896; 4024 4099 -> 0.07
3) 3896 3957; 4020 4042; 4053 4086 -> -0.04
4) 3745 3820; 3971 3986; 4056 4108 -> 0.16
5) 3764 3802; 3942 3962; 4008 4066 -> -0.01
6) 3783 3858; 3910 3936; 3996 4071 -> 0.13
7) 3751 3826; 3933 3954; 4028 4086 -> 0.07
